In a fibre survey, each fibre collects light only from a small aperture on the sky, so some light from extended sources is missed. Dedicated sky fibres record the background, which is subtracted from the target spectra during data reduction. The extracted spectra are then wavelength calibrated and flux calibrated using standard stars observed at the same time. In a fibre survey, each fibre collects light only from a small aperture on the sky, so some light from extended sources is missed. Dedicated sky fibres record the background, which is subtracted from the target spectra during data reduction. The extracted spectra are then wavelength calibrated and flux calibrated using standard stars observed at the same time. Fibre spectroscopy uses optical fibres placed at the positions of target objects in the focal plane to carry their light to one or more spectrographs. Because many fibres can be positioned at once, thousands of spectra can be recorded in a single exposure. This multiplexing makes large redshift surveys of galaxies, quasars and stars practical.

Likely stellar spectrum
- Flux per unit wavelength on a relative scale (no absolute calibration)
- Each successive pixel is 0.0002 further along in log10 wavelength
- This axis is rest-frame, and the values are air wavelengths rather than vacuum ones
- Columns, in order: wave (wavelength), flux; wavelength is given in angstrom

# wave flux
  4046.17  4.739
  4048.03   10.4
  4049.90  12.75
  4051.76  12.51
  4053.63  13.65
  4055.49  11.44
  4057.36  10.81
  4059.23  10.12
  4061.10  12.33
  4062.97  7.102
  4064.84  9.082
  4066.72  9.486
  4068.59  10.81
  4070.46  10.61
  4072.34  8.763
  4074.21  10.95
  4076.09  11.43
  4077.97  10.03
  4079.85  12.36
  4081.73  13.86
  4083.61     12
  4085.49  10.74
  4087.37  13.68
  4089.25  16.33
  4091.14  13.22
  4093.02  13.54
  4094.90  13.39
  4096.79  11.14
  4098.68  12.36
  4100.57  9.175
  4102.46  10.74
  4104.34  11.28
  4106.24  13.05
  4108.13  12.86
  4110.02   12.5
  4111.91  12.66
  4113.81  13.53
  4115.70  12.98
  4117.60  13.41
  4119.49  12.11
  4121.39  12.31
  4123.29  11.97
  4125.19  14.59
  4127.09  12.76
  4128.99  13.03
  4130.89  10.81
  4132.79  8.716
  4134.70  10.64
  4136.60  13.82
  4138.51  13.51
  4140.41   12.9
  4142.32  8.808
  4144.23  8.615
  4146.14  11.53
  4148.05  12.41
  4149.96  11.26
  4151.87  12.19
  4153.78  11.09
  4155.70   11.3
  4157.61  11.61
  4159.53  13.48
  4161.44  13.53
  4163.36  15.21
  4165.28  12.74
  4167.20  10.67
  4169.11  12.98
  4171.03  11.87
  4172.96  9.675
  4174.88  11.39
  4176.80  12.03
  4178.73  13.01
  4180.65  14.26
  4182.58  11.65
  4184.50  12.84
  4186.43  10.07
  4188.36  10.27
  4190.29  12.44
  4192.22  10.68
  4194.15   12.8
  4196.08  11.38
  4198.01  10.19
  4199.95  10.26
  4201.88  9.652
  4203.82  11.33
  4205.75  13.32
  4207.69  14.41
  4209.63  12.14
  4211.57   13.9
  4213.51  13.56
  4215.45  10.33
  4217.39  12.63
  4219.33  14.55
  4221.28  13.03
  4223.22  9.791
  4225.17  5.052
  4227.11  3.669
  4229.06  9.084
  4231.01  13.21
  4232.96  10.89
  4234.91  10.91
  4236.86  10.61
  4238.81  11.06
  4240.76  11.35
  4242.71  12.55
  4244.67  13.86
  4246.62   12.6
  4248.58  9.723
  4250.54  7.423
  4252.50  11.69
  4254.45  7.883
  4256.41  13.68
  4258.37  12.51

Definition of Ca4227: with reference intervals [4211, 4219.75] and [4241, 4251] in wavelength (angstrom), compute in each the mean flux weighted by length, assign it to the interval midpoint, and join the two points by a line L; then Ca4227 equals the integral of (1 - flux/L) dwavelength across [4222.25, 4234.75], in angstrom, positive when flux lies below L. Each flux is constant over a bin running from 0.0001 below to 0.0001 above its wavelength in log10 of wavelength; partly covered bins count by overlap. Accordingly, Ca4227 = 3.5 angstrom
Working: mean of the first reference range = 12.9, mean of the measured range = 8.77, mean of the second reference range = 11.4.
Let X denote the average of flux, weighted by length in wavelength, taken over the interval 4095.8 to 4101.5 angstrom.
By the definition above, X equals 10.9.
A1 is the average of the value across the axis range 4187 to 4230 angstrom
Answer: 11.1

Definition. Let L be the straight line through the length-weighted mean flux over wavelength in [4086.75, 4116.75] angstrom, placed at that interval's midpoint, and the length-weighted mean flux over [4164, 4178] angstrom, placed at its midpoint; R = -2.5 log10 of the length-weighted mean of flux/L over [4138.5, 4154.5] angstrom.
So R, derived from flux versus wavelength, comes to 0.074 mag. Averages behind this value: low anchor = 12.6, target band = 11.2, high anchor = 11.7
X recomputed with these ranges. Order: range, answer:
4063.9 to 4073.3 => 9.75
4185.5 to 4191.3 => 10.9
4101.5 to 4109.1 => 12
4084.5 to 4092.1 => 13.5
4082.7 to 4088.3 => 12.1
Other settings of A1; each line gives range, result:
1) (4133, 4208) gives 11.8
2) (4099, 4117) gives 12.1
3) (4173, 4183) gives 12.3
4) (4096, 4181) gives 12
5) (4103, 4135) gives 12.3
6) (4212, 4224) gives 12.4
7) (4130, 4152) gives 11.2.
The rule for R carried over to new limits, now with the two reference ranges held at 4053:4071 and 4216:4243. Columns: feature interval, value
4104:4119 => -0.22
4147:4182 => -0.16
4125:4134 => -0.12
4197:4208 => -0.08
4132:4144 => -0.07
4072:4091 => -0.16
